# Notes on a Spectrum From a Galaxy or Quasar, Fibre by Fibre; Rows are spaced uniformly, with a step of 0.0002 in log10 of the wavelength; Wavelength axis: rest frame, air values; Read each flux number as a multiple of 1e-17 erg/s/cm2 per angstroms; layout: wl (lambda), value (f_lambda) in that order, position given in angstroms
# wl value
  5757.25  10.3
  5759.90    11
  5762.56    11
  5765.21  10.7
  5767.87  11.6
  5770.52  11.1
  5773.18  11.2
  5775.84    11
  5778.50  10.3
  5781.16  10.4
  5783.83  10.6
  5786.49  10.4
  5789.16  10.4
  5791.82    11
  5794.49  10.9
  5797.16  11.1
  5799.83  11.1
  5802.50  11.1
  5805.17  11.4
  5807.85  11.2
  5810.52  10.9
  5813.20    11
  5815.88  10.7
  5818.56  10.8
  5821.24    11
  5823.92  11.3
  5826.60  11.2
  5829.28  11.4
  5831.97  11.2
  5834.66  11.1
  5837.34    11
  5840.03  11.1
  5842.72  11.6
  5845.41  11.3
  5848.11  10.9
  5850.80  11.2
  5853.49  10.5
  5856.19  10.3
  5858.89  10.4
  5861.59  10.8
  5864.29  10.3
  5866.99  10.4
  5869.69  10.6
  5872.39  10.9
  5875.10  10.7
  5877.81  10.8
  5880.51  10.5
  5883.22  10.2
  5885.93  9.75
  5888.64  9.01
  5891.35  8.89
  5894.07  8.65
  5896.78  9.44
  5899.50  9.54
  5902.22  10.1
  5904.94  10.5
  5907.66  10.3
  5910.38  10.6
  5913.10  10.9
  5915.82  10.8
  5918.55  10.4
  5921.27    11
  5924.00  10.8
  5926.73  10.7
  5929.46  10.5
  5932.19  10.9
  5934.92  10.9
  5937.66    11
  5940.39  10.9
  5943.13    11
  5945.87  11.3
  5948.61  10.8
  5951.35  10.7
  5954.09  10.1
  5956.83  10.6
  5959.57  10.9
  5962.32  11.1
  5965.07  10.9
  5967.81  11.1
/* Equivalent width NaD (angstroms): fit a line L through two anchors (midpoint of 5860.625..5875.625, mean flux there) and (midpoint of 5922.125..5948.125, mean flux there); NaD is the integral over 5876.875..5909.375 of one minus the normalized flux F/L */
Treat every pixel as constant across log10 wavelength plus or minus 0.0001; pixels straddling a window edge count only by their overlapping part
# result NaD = 2.8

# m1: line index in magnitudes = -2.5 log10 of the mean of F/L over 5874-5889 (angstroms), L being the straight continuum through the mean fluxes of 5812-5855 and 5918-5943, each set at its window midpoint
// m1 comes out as 0.07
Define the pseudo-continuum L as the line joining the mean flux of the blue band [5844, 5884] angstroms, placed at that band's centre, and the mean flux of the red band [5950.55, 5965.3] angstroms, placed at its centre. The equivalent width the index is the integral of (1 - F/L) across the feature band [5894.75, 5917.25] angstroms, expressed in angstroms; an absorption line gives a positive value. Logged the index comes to 1.0 angstroms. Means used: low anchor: 10.7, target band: 10.2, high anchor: 10.7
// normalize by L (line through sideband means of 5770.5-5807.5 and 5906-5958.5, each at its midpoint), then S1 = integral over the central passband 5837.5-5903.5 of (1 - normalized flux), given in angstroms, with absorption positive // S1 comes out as 2.8 angstroms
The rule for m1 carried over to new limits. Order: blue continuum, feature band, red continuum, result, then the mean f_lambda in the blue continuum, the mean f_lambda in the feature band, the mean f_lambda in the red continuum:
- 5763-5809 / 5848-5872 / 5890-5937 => 0.00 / 10.9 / 10.6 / 10.3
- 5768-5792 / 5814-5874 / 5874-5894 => -0.07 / 10.7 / 10.9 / 9.88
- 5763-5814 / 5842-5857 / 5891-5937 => -0.03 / 10.9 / 11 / 10.3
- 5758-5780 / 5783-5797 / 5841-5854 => 0.03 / 11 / 10.7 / 11.1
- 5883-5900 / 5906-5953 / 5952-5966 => -0.07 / 9.29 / 10.8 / 10.7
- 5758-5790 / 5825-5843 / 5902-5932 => -0.05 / 10.8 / 11.2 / 10.6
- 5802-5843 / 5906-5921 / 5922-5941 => 0.02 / 11.1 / 10.6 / 10.8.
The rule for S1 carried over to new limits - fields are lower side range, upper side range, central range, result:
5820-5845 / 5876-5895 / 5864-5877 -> -0.6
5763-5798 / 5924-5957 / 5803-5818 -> -0.3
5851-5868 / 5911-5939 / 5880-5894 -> 1.4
